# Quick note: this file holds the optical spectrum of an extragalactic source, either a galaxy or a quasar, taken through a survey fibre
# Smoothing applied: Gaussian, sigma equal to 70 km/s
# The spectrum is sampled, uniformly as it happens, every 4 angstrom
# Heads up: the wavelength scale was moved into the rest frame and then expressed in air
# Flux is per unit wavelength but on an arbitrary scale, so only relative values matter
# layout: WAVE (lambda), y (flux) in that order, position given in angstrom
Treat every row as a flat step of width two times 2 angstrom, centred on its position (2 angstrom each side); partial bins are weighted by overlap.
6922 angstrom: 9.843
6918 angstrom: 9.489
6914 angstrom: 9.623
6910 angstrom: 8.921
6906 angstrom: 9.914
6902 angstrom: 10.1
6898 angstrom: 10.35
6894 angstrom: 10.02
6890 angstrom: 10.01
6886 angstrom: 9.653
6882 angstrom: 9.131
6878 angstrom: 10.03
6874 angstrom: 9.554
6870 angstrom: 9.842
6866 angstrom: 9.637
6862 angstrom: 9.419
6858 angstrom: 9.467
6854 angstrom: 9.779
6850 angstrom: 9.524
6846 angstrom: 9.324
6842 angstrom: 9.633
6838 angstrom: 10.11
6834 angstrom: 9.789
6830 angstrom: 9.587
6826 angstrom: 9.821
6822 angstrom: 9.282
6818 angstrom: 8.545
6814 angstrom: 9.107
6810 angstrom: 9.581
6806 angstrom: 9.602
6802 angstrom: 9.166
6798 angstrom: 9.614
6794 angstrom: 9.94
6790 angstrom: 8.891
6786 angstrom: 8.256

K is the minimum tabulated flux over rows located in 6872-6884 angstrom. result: 9.131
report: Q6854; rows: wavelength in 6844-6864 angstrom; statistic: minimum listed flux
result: 9.324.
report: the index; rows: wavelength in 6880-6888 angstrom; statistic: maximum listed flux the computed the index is 9.653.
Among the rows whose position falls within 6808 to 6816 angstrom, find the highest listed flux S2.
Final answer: 9.581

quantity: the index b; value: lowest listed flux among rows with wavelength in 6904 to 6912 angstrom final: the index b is 8.921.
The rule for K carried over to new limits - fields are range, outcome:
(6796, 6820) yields 8.545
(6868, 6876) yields 9.554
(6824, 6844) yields 9.587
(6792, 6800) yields 9.614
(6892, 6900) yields 10.02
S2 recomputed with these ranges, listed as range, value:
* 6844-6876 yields 9.842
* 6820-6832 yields 9.821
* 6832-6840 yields 10.11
